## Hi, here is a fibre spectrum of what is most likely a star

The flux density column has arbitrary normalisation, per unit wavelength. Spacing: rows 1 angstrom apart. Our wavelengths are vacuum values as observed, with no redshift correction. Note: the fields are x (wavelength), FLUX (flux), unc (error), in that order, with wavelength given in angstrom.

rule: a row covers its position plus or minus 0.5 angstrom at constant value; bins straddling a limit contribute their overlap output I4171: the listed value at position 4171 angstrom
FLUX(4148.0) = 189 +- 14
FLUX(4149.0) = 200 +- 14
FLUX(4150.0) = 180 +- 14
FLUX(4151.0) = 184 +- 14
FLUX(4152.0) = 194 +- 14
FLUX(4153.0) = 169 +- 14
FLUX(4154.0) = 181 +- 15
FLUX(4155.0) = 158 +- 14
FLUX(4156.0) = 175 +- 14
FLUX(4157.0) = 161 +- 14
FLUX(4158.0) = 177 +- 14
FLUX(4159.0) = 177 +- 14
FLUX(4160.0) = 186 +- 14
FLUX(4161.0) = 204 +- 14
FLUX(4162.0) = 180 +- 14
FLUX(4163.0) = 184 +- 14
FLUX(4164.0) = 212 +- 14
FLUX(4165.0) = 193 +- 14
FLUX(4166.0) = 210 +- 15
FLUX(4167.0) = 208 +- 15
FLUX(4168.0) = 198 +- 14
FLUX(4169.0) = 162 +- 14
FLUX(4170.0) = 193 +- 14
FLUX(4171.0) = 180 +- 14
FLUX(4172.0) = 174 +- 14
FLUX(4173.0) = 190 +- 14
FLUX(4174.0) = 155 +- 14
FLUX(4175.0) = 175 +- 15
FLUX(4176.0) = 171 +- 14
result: 180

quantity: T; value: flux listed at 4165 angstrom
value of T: 193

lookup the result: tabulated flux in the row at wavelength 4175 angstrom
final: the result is 175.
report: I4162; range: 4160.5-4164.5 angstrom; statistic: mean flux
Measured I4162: 195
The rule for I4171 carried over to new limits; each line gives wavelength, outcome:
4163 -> 184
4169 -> 162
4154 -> 181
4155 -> 158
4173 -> 190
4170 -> 193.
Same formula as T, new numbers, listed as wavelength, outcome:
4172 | 174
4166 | 210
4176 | 171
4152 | 194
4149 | 200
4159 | 177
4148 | 189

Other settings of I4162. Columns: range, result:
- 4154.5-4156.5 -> 166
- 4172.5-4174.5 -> 172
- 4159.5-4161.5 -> 195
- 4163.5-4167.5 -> 206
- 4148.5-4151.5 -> 188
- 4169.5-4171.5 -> 186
